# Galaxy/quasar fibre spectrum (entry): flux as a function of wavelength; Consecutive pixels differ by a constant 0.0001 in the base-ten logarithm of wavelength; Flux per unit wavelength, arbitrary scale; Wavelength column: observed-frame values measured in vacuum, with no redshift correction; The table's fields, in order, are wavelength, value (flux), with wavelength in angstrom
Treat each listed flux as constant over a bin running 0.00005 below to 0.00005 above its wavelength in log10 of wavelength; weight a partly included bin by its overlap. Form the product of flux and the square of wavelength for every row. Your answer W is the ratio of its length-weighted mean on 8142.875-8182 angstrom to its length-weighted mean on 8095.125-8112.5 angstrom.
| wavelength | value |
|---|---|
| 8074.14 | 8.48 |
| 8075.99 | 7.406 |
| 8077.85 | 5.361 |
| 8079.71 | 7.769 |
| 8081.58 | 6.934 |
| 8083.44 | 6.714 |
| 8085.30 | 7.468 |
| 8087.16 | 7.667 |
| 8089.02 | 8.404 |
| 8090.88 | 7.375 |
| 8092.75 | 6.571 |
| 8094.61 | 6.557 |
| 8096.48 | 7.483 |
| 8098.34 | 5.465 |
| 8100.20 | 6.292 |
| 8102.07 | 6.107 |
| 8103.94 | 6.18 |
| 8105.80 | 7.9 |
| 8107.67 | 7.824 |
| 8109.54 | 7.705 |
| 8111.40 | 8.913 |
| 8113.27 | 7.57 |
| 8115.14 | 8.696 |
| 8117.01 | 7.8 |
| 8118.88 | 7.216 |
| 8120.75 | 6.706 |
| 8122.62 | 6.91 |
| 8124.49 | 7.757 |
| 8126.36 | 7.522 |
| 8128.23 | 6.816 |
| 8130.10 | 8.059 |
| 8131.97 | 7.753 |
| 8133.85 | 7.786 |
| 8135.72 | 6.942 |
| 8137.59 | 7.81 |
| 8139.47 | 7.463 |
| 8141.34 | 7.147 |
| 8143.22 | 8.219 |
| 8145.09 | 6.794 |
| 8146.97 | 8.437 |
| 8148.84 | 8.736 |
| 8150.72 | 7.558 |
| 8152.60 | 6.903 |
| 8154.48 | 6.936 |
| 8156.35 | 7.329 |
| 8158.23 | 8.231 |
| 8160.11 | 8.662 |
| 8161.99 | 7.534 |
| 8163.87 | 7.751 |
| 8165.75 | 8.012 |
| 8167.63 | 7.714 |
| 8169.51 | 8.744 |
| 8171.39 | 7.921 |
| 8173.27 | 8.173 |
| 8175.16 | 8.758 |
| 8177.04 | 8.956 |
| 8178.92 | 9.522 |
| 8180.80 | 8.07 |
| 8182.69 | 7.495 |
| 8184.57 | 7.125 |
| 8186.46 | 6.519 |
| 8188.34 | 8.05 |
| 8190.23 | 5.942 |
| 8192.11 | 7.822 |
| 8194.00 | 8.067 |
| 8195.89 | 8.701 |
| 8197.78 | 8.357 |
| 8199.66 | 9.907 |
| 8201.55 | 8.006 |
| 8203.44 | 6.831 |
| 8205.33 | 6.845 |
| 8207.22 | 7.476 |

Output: 1.2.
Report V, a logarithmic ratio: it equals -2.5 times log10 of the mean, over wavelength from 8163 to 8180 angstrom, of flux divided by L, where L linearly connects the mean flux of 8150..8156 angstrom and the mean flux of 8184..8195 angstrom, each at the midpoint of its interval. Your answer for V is -0.17 mag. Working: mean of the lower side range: 7.14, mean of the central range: 8.4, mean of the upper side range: 7.26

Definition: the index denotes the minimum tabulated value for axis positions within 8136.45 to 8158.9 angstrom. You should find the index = 6.794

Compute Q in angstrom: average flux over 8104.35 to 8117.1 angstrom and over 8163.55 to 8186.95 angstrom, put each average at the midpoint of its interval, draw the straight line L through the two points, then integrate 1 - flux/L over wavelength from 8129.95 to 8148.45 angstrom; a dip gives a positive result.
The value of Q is 0.9 angstrom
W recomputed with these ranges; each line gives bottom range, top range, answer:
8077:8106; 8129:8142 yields 1.11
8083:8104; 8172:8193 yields 1.17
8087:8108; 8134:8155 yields 1.10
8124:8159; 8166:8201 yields 1.08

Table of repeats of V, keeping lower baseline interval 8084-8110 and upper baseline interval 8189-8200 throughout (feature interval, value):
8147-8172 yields -0.03 mag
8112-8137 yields -0.03 mag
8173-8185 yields -0.06 mag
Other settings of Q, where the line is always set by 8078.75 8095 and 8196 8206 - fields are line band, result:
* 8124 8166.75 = 0.21 angstrom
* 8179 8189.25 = 0.44 angstrom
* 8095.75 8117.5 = 0.34 angstrom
